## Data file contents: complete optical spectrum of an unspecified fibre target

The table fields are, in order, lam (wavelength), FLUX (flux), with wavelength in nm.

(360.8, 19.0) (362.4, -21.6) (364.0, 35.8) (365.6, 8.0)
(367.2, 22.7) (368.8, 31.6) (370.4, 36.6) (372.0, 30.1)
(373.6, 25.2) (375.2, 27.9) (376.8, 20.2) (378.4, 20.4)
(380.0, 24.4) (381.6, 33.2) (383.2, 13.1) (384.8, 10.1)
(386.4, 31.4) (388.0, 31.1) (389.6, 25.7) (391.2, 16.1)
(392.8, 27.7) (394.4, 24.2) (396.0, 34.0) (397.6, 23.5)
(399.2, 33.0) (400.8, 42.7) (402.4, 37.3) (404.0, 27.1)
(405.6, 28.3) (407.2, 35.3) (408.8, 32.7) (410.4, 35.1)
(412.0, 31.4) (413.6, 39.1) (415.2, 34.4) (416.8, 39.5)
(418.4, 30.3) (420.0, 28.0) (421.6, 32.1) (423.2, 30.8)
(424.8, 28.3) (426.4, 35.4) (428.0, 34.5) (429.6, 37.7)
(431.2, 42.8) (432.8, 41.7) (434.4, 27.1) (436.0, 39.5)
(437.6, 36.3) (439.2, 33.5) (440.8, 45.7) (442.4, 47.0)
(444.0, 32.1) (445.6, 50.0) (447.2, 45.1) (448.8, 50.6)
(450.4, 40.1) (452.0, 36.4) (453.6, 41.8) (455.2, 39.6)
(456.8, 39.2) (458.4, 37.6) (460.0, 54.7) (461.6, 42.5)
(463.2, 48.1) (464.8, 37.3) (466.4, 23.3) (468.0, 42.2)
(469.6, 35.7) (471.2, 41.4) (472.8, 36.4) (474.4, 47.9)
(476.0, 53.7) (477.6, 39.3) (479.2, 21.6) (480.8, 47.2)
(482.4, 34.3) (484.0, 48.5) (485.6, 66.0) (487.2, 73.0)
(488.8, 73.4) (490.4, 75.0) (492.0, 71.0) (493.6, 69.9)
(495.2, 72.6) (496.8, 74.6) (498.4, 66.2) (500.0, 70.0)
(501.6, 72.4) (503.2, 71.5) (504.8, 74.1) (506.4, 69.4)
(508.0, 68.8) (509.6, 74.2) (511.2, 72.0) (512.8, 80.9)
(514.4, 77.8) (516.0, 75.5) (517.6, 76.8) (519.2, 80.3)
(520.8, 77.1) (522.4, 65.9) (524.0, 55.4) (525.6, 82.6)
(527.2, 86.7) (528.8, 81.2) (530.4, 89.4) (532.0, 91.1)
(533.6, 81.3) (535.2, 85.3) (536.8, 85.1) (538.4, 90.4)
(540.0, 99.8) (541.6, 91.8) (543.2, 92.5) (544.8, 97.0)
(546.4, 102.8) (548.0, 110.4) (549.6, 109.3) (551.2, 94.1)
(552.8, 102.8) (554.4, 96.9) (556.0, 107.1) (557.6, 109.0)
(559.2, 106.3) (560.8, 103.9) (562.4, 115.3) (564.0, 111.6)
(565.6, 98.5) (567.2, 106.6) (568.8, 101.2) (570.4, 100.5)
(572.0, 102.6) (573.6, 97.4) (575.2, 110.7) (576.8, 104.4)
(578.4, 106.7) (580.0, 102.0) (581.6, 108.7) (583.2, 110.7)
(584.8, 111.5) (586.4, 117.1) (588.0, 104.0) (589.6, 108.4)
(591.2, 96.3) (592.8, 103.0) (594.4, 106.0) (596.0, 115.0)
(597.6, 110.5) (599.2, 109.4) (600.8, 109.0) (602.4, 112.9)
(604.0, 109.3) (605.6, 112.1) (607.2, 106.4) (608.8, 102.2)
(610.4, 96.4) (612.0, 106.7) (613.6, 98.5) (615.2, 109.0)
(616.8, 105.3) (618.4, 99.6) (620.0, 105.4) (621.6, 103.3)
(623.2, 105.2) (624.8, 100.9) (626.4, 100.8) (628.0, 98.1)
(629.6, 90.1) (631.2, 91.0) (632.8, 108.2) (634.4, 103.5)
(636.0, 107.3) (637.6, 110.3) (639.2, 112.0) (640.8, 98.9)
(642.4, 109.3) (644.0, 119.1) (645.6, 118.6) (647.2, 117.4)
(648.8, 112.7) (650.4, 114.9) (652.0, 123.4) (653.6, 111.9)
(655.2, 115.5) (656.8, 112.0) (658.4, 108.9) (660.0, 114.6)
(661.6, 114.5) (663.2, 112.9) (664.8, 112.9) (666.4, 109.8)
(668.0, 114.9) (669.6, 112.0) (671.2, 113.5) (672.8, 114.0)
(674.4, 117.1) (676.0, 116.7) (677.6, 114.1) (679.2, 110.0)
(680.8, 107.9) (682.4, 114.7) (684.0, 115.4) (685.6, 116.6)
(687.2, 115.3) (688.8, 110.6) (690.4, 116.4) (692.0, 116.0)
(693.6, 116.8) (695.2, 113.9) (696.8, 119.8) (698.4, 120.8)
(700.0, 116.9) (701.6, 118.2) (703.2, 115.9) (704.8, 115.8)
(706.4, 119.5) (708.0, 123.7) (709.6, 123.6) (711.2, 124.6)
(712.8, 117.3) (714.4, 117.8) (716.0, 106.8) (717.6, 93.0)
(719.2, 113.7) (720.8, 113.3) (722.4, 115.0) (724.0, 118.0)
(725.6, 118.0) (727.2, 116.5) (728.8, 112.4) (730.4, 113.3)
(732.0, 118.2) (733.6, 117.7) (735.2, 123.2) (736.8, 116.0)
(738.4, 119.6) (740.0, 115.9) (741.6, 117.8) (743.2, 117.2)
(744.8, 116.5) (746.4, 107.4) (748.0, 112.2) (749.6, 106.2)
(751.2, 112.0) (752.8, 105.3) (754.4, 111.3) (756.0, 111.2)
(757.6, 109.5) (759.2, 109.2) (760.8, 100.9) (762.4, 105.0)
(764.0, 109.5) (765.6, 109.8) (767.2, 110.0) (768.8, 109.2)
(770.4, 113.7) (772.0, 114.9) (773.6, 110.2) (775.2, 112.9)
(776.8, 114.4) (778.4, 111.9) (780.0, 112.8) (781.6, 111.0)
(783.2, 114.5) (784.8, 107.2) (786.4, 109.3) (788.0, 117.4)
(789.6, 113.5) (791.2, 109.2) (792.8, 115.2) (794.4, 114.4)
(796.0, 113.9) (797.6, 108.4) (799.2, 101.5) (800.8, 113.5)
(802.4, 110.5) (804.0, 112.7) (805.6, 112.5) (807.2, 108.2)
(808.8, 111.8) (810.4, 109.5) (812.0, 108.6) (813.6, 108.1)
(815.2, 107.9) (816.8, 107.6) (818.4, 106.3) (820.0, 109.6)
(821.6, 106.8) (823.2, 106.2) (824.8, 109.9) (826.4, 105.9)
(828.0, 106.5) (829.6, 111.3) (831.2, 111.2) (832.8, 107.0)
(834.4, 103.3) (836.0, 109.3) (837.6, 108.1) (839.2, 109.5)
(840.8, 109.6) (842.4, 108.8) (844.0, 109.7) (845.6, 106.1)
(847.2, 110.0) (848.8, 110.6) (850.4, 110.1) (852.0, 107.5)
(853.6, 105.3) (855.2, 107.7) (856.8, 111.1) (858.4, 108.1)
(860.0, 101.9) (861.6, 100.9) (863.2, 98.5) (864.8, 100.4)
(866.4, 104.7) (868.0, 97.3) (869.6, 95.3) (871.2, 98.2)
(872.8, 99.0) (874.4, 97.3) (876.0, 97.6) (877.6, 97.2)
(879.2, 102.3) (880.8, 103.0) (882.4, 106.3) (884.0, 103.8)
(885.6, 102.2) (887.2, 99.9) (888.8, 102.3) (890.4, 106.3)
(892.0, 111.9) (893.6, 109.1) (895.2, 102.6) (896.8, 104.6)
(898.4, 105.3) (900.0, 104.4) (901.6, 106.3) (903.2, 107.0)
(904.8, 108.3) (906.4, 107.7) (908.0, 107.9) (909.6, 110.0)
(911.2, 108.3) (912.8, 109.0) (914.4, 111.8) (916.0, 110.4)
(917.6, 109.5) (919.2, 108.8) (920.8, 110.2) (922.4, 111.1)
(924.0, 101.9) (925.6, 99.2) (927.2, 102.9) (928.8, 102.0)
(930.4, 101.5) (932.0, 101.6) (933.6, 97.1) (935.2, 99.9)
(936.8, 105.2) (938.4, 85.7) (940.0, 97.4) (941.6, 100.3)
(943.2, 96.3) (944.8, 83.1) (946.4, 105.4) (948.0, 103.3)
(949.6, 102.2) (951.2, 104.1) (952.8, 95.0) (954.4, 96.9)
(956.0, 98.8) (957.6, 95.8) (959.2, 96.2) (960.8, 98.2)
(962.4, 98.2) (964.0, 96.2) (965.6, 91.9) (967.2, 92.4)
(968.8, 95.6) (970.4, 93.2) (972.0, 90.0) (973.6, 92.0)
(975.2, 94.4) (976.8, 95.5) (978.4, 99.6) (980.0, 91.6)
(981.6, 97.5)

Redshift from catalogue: 0.22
